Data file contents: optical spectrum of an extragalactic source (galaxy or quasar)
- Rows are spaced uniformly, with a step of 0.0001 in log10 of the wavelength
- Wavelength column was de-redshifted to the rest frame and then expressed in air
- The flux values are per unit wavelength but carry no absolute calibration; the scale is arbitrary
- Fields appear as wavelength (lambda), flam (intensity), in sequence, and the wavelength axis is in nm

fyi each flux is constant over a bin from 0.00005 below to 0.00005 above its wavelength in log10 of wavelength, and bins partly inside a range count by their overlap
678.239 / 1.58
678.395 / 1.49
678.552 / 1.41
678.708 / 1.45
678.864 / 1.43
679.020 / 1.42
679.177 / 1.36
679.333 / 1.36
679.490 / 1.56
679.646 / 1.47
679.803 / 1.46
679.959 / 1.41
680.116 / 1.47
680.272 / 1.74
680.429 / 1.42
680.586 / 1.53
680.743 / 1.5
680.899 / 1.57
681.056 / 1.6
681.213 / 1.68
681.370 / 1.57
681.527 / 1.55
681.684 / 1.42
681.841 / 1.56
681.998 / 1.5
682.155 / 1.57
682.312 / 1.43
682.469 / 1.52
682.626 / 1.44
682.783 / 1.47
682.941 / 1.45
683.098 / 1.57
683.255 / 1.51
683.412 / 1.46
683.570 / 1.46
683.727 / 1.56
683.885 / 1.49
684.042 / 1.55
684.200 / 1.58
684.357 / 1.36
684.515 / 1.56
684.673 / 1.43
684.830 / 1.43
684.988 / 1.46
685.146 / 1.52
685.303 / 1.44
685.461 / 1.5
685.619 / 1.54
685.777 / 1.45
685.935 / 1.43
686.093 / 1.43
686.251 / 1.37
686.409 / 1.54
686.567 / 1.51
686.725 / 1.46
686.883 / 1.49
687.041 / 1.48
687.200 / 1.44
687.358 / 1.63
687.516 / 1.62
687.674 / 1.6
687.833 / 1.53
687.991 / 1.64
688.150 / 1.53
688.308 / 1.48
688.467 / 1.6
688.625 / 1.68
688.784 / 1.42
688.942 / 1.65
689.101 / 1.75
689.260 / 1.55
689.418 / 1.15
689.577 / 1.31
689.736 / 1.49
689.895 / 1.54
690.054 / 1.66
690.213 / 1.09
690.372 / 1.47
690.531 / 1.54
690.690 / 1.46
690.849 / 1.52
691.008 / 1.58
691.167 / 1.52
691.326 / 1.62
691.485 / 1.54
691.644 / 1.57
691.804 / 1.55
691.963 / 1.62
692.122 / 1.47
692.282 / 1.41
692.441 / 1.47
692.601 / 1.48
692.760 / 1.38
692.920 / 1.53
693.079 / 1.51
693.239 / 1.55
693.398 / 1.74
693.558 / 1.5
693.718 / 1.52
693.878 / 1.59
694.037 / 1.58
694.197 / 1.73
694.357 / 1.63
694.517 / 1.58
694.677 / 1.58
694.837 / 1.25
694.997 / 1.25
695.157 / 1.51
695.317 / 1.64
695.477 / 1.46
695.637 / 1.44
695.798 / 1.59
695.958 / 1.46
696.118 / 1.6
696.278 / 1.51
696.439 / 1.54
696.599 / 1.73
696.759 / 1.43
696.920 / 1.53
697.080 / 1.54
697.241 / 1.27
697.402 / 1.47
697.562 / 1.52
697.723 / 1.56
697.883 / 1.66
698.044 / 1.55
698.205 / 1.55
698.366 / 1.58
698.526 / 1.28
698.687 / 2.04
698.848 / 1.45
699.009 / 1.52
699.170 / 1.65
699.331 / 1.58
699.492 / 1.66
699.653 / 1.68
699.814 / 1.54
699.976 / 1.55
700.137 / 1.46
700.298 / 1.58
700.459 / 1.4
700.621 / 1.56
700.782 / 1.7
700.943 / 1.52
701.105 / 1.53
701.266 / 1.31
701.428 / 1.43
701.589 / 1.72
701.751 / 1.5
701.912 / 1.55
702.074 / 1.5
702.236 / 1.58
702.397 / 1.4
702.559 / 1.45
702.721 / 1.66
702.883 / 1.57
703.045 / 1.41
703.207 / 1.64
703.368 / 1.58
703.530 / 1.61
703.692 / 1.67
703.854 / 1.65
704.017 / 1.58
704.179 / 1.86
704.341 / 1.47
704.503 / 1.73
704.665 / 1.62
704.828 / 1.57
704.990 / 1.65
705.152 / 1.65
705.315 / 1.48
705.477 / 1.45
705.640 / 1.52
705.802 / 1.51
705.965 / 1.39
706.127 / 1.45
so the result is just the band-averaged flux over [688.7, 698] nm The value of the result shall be 1.51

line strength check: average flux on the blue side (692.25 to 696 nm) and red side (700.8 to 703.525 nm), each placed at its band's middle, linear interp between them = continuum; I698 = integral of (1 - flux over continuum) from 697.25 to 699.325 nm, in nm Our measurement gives -0.05 nm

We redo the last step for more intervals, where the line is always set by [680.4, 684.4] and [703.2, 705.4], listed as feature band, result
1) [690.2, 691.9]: 0.05 nm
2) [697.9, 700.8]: 0.05 nm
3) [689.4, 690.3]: 0.09 nm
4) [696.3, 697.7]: 0.07 nm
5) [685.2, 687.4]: 0.08 nm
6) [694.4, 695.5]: 0.07 nm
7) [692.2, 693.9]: 0.06 nm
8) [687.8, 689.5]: 0.00 nm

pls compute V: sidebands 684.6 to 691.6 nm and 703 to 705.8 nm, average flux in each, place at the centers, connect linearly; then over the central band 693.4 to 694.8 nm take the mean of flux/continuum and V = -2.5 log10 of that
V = -0.034 mag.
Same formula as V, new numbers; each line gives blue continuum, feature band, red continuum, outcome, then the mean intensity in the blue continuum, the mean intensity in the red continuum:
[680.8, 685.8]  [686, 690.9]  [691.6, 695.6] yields 0.008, 1.51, 1.52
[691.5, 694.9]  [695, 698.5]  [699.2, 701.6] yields 0.014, 1.54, 1.55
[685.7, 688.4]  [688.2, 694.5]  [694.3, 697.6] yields -0.015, 1.51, 1.5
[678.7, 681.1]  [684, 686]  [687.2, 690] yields 0.026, 1.48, 1.54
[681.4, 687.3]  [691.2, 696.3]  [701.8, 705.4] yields 0.005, 1.49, 1.58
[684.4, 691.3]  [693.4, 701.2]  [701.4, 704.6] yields 0.004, 1.5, 1.58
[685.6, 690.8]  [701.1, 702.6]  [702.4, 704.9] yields 0.063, 1.5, 1.6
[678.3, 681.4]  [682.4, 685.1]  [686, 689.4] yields 0.019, 1.49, 1.54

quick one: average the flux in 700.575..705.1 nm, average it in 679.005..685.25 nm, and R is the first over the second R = 1.05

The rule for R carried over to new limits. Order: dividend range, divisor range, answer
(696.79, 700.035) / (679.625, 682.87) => 1.03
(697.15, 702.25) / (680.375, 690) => 1.02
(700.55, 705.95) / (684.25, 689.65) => 1.04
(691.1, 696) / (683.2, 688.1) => 1.02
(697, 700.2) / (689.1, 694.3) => 1.03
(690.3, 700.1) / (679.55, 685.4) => 1.02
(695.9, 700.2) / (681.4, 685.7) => 1.04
